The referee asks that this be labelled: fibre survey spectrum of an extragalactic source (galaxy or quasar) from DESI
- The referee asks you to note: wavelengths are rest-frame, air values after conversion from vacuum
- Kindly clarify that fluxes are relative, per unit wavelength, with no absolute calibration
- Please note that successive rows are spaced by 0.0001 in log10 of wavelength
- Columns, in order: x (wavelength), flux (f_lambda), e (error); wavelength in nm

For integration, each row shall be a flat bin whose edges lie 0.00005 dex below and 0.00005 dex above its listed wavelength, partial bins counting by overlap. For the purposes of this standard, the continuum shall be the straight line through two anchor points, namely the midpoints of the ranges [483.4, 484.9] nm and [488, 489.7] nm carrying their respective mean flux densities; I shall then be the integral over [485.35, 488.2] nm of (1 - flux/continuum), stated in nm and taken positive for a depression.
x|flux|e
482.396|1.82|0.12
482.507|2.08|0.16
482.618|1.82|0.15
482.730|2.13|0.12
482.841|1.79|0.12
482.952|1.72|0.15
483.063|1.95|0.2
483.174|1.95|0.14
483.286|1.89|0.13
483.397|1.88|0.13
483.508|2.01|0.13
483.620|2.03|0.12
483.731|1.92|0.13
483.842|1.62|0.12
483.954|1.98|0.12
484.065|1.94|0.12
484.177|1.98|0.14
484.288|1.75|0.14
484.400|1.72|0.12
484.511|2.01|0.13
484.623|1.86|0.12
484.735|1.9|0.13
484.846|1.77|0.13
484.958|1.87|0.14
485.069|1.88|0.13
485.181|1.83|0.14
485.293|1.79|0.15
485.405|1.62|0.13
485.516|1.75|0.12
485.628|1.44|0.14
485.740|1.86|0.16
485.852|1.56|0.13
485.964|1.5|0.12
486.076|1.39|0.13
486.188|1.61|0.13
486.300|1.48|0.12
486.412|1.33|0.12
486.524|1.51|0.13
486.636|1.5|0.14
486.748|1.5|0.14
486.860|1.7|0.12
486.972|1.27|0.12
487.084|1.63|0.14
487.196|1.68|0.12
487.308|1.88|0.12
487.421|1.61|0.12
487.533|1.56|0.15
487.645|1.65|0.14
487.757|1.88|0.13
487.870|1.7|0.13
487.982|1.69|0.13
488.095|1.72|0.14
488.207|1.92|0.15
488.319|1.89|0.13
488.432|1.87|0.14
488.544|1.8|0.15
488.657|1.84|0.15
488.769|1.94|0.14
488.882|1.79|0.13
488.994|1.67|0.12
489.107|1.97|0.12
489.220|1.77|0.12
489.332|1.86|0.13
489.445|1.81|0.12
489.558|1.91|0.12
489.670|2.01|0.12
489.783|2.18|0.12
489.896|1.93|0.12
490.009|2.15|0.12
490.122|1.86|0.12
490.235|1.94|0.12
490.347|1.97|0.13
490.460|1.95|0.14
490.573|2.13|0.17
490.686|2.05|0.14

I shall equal 0.392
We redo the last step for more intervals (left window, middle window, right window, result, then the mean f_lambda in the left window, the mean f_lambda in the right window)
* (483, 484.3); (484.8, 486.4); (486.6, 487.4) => 0.068 nm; 1.91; 1.6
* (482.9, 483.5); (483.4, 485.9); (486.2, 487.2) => -0.133 nm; 1.89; 1.51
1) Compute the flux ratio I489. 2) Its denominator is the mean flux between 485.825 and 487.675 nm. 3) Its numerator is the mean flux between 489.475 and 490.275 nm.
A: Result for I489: 1.29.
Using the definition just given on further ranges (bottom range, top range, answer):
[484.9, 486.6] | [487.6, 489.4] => 1.11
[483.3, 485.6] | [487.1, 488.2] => 0.93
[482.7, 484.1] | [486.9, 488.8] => 0.91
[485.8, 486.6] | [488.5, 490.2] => 1.28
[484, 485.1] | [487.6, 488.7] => 0.96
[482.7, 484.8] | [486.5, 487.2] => 0.81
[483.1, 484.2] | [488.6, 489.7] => 0.97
